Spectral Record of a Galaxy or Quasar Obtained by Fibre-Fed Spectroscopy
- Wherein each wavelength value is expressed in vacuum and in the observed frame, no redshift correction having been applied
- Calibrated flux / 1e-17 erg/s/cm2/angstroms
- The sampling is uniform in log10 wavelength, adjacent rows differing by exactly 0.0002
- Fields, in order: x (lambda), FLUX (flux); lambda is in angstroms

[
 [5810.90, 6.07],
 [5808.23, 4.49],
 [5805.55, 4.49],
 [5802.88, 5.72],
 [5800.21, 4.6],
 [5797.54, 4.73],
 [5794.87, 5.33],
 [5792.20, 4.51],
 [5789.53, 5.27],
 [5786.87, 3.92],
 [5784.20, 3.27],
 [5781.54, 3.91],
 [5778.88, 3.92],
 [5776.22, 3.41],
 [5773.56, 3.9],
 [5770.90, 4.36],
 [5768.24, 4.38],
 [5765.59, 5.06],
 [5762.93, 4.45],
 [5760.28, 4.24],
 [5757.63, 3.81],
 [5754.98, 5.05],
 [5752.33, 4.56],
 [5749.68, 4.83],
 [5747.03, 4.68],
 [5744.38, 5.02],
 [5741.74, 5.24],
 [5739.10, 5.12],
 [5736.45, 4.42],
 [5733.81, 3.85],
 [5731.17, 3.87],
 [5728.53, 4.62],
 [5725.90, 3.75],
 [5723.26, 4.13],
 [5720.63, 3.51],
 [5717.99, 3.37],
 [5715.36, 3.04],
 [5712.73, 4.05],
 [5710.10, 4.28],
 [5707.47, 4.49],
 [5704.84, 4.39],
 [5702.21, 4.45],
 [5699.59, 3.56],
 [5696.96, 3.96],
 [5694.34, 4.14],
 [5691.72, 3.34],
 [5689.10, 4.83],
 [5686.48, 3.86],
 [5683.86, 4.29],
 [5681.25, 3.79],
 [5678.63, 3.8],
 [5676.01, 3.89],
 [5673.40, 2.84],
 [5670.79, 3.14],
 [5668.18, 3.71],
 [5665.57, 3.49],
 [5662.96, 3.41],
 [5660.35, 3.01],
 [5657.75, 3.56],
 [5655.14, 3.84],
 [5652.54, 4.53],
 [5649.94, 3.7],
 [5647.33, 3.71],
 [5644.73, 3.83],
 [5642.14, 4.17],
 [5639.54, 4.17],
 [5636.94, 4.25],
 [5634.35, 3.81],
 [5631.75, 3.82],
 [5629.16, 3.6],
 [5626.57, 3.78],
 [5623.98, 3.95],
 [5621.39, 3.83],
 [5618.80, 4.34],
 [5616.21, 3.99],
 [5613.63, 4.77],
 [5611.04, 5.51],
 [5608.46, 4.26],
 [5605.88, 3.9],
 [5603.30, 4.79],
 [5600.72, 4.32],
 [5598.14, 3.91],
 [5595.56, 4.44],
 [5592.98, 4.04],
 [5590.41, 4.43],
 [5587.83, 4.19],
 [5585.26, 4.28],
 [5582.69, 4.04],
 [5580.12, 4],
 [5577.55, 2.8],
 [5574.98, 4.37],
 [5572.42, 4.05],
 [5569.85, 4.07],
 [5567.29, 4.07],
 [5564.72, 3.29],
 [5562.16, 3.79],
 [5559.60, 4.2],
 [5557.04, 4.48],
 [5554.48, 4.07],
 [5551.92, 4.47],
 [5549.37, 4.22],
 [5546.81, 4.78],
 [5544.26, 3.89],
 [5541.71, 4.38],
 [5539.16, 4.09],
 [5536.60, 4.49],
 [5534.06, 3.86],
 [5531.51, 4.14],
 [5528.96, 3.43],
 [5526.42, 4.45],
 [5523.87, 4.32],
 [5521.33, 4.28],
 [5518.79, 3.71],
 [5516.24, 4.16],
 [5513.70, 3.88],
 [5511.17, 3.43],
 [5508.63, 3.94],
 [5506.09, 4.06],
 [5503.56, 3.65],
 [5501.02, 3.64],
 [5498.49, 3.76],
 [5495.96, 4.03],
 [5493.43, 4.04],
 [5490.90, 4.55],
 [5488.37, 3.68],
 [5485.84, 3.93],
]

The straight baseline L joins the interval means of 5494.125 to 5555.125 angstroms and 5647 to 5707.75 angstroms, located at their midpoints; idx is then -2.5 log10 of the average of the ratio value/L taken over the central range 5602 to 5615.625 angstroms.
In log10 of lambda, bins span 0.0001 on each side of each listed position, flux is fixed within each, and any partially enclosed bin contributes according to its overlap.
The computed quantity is -0.18 mag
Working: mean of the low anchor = 4.05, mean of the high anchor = 3.81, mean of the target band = 4.61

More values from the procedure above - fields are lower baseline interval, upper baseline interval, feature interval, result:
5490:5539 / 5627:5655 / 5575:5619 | -0.07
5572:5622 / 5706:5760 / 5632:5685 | 0.14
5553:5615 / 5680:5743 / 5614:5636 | 0.06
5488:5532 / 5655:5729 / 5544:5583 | -0.04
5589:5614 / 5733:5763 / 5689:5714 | 0.11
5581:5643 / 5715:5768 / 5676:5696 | 0.08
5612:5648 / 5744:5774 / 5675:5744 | 0.06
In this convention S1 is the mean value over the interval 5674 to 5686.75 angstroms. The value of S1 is 3.87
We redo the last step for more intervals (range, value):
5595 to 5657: 4.12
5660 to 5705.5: 3.78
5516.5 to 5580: 4.07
